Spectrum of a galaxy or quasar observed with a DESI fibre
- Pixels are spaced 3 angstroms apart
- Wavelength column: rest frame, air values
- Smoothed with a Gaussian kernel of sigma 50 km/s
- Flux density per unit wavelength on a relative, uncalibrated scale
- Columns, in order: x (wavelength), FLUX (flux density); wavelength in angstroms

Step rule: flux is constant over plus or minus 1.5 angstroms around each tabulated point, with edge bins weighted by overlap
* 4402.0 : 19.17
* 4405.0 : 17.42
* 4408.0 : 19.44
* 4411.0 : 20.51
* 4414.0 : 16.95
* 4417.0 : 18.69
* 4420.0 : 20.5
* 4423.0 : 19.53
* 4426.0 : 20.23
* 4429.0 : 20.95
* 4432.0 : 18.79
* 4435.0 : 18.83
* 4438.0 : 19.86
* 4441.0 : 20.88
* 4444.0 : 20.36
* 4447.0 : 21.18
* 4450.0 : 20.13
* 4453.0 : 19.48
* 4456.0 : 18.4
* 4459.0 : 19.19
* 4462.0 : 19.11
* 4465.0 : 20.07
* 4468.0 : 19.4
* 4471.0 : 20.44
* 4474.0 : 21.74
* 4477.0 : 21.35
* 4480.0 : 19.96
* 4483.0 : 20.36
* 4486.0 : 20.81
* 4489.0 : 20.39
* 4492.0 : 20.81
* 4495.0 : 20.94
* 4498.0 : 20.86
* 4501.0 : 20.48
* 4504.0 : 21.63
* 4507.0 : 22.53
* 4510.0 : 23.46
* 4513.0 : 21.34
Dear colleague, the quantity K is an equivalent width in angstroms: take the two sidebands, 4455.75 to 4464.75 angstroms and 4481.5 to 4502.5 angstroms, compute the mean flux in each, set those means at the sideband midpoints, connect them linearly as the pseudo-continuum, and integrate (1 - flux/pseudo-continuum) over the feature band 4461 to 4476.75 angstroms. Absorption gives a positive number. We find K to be -0.6 angstroms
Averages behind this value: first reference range 19.1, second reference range 20.7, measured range 20.3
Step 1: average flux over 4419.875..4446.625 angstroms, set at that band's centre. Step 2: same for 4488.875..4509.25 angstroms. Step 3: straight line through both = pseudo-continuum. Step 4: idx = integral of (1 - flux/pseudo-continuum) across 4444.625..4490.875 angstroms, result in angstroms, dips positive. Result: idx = 1.1 angstroms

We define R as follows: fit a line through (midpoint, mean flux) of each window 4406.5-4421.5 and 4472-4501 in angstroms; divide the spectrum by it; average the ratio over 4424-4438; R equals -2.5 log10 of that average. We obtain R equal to -0.01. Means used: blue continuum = 19.2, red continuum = 20.8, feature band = 19.7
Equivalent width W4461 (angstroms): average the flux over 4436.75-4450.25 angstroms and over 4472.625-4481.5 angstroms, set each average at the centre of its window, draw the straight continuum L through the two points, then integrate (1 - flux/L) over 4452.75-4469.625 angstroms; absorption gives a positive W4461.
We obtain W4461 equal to 1.2 angstroms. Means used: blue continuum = 20.5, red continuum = 21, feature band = 19.3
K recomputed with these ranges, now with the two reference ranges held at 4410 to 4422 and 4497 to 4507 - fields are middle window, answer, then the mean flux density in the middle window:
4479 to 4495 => 0.3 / 20.5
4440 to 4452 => -0.4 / 20.6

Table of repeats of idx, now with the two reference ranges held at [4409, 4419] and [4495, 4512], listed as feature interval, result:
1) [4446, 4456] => 0.04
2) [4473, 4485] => 0.06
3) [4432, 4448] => -0.31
